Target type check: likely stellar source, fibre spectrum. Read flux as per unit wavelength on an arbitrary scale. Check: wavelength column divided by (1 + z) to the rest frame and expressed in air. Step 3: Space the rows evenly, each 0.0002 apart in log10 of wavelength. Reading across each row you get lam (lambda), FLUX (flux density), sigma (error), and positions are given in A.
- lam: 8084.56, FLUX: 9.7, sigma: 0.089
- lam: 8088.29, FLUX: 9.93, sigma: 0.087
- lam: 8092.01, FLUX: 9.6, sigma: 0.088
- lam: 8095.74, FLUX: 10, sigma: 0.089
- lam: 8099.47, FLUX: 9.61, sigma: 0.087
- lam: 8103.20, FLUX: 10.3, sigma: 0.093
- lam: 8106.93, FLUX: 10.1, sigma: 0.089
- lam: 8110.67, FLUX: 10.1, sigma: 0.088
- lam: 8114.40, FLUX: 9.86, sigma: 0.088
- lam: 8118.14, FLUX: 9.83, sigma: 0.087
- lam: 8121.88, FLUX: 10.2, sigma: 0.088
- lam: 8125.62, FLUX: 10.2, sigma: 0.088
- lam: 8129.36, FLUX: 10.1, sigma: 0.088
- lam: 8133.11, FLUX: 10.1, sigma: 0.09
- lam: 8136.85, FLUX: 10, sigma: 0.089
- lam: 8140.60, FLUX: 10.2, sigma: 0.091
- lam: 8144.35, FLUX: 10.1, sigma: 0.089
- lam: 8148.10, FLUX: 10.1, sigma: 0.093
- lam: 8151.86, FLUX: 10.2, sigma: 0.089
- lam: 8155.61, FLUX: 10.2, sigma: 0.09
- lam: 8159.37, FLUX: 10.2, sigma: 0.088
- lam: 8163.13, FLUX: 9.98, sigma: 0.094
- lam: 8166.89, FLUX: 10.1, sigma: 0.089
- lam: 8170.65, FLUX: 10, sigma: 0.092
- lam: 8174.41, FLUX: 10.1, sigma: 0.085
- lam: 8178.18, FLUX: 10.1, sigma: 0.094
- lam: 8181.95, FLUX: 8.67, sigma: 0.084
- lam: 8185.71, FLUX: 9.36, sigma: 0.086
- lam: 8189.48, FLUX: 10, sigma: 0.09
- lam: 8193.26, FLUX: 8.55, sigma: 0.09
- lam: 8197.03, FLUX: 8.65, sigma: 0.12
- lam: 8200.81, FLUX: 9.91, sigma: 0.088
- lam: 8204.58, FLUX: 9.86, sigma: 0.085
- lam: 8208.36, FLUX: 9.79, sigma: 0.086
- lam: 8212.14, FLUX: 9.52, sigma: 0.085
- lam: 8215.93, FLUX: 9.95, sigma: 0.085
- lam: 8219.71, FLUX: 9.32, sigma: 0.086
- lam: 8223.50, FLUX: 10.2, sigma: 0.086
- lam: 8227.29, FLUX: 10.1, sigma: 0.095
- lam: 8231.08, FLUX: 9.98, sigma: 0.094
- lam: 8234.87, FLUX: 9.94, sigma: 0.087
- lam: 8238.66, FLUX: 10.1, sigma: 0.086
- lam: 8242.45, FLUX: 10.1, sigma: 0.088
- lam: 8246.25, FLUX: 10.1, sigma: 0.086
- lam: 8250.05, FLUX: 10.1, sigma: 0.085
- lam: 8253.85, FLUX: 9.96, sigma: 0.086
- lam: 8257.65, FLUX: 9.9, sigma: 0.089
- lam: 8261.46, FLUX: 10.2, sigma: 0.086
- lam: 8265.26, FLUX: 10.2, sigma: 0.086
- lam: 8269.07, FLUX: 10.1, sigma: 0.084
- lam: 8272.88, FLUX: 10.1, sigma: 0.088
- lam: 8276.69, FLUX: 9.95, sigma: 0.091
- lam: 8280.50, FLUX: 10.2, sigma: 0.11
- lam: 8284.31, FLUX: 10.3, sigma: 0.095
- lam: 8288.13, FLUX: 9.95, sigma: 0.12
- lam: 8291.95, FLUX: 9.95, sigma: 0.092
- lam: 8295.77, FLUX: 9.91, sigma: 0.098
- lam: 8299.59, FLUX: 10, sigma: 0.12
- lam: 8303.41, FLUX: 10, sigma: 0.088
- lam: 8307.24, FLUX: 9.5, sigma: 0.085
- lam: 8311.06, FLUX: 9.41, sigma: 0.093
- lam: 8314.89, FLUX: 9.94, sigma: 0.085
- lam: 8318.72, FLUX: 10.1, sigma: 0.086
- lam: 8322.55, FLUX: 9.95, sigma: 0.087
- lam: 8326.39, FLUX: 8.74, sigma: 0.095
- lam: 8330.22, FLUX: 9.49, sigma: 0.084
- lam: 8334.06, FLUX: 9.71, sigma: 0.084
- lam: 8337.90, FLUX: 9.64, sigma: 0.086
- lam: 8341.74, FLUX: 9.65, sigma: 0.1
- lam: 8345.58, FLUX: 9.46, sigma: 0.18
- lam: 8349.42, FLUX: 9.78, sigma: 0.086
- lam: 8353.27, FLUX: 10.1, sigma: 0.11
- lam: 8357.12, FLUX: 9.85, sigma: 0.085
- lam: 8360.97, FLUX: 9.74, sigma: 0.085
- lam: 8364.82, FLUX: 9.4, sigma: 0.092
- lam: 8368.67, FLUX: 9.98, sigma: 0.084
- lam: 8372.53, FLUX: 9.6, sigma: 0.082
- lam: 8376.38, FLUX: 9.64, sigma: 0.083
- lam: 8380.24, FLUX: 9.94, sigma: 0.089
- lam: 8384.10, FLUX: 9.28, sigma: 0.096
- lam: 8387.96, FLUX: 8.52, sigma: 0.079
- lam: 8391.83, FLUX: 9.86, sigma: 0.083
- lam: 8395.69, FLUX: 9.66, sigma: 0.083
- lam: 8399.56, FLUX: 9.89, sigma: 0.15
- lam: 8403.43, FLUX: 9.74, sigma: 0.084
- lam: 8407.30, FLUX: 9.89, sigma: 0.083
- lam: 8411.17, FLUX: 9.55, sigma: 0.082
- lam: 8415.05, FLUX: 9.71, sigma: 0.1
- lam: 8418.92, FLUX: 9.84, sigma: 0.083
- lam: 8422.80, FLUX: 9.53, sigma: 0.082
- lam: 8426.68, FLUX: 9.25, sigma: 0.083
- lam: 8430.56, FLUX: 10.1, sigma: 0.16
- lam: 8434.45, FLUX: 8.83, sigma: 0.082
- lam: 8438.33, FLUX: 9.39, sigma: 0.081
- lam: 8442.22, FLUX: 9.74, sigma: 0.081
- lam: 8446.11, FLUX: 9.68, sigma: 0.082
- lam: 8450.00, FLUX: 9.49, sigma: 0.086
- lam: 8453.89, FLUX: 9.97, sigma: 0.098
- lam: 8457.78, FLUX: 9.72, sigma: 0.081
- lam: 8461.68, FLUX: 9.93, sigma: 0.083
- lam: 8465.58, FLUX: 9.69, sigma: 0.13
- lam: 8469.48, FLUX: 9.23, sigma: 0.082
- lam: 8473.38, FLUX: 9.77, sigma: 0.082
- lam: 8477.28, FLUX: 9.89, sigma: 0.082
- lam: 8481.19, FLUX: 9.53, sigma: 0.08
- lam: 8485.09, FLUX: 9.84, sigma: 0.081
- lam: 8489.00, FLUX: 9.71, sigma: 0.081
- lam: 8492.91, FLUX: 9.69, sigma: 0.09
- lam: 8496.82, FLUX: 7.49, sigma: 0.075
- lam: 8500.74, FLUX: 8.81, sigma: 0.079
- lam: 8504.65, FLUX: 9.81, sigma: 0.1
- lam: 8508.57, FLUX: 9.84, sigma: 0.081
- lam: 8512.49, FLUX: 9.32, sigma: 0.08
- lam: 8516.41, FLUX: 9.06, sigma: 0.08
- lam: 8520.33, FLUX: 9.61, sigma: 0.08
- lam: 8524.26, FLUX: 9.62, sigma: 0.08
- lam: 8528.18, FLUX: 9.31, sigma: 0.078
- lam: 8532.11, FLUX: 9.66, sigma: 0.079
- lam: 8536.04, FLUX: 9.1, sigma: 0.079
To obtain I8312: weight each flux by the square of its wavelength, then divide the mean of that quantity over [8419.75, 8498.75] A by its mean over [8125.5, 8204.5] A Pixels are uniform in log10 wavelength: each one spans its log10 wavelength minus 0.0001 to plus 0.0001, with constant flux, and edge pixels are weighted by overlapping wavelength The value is 1.04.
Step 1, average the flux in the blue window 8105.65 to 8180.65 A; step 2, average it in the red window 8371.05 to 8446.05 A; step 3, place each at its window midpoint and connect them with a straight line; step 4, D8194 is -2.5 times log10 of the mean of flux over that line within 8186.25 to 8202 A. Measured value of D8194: 0.082 mag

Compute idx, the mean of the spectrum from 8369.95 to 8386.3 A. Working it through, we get 9.61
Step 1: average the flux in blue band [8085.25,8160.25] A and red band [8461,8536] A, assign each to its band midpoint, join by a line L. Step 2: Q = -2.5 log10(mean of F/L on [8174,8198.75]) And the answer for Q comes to 0.071 mag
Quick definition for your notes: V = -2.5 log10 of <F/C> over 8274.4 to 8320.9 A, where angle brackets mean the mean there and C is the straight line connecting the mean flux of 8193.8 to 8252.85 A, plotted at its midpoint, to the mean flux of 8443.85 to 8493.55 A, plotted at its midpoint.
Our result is -0.02 mag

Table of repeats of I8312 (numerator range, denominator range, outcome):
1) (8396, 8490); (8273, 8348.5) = 1.02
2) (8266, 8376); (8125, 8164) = 1.01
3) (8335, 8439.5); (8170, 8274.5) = 1.02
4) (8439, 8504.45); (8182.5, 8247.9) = 1.04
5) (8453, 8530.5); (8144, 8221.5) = 1.05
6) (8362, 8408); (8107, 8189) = 1.02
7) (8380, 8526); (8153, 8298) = 1.02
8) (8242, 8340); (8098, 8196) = 1.03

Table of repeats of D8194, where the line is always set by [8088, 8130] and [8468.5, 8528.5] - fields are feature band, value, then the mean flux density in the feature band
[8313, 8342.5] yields 0.002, 9.65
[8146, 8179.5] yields -0.022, 10.1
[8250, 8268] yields -0.033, 10.1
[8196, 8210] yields 0.027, 9.61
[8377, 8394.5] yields 0.017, 9.43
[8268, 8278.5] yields -0.033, 10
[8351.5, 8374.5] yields -0.018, 9.78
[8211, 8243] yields -0.011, 9.91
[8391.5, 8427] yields -0.018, 9.71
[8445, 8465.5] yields -0.031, 9.76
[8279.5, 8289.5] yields -0.047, 10.2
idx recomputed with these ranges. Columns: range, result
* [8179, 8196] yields 9.18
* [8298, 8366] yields 9.69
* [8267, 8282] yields 10.1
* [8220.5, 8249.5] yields 10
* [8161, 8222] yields 9.62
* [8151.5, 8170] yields 10.1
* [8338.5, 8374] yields 9.73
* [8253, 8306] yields 10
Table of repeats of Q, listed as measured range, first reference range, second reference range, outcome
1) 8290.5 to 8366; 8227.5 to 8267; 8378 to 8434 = 0.012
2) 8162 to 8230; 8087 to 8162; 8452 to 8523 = 0.029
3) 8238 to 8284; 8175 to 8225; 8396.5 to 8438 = -0.059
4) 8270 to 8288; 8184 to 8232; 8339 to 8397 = -0.054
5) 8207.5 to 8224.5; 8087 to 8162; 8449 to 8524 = 0.020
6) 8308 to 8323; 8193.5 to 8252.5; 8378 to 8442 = -0.014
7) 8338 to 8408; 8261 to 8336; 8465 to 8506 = 0.003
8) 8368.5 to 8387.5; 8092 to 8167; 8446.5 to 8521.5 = 0.011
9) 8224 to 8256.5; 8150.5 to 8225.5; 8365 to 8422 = -0.038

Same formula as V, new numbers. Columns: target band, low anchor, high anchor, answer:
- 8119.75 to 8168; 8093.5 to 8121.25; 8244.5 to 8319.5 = -0.02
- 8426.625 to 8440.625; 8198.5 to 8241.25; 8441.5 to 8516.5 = 0.02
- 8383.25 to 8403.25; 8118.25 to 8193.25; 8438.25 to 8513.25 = 0.02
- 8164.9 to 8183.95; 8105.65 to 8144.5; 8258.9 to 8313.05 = 0.03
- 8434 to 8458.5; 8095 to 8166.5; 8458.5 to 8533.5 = 0.00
